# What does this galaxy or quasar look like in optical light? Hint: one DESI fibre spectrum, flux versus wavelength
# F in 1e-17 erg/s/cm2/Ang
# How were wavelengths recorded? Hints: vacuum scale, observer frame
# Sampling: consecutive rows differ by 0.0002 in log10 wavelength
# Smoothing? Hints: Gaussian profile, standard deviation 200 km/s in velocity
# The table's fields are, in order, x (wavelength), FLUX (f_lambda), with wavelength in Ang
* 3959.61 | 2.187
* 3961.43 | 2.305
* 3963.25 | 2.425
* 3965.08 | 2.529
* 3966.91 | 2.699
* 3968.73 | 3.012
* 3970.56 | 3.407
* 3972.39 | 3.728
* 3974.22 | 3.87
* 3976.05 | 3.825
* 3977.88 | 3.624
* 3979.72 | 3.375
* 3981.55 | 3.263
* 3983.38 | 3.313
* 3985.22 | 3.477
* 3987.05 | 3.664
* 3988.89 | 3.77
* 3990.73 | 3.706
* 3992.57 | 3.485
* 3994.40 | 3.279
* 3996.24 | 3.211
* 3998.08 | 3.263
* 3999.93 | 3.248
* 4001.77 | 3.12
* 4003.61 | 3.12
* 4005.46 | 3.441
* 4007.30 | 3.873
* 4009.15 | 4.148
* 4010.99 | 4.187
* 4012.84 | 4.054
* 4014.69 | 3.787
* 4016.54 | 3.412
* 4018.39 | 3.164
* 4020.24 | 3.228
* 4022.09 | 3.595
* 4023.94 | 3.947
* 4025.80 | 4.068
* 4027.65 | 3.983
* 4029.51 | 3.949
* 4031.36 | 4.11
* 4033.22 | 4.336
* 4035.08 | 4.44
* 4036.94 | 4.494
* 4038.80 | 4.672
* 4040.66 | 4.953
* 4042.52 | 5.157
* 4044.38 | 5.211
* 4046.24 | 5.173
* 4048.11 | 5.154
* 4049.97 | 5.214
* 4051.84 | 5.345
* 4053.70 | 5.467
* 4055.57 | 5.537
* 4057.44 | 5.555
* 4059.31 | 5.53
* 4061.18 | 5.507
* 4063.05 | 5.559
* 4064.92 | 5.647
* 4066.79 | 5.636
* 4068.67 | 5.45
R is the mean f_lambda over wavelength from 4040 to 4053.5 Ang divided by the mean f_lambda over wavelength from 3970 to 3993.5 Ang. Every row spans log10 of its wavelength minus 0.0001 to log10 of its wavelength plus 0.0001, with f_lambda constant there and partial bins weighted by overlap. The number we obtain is 1.45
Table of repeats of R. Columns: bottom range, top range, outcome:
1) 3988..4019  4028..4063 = 1.41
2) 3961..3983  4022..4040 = 1.31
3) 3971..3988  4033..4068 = 1.46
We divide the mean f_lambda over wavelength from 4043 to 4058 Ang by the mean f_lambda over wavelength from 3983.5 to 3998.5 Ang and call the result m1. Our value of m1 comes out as 1.5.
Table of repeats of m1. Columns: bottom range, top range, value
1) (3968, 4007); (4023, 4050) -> 1.33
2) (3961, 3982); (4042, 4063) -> 1.68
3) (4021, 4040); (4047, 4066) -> 1.31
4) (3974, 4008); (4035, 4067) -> 1.52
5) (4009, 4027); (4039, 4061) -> 1.41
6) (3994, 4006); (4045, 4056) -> 1.64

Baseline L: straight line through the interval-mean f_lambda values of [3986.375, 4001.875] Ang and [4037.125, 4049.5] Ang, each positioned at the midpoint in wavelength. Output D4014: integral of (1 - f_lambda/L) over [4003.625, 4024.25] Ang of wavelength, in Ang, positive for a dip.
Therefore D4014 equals 1.9 Ang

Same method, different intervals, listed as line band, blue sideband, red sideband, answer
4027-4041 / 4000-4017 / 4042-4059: 1.0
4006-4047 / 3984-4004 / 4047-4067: 2.7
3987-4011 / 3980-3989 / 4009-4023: 0.4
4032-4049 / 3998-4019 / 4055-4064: -0.1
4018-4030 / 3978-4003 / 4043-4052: 2.0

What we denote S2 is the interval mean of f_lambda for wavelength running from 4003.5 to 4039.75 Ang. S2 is 3.92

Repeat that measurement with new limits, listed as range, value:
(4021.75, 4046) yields 4.42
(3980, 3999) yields 3.44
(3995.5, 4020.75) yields 3.52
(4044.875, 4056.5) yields 5.31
